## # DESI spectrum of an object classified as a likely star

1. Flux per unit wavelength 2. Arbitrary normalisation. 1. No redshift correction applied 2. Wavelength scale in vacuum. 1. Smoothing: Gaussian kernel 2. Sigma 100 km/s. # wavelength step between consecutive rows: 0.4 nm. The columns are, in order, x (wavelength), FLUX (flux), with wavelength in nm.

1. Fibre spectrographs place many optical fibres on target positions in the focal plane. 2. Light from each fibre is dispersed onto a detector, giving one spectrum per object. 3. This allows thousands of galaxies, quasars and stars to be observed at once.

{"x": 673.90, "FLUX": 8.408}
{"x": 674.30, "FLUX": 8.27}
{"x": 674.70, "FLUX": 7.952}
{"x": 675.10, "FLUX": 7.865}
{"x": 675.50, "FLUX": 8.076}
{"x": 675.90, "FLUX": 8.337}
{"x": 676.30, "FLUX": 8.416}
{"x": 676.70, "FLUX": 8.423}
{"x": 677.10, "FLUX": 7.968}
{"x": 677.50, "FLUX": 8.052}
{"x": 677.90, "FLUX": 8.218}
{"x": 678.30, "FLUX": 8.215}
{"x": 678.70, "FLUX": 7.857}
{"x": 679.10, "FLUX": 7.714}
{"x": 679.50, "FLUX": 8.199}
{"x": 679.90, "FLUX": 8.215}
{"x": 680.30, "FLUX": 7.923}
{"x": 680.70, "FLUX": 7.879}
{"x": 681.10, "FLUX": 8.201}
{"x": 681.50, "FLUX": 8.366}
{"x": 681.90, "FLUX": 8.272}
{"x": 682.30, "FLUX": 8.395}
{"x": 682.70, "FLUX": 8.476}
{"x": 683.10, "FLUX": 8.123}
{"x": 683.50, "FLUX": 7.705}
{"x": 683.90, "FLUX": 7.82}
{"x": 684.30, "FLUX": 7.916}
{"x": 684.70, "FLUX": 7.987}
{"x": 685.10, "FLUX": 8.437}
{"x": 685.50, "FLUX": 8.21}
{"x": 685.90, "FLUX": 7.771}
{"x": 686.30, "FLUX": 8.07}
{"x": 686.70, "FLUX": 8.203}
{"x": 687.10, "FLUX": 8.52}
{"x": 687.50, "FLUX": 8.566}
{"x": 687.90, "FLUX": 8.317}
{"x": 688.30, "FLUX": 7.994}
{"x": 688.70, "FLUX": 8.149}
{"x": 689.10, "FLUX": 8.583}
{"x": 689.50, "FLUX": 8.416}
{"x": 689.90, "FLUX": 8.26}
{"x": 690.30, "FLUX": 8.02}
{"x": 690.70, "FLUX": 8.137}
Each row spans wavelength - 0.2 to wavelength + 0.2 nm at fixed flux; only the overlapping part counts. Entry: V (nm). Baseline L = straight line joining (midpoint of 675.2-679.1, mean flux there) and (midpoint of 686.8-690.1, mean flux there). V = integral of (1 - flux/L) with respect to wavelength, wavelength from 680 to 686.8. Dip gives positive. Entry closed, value 0.12 nm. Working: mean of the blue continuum 8.14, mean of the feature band 8.1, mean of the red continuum 8.35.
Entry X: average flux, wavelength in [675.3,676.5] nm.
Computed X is 8.28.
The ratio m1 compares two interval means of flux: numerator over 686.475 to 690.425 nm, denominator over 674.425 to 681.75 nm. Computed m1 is 1.0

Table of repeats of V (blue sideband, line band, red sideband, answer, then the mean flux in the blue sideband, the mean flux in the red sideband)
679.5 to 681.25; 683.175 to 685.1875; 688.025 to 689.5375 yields 0.050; 8.07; 8.27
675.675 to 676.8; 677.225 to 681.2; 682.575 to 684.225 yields 0.088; 8.38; 8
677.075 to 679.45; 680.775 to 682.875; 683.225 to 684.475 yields -0.110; 8.02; 7.83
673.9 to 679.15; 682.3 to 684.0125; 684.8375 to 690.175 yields 0.026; 8.13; 8.26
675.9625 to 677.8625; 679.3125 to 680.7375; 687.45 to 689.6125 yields 0.031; 8.22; 8.32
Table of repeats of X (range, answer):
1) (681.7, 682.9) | 8.38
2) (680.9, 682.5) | 8.31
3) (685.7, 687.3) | 8.14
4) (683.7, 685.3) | 8.04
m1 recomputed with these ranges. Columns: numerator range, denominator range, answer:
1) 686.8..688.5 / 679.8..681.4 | 1.03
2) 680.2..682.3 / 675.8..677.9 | 0.99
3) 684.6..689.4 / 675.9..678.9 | 1.01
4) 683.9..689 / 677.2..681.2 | 1.02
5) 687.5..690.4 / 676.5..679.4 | 1.03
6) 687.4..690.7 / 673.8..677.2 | 1.01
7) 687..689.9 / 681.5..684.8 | 1.03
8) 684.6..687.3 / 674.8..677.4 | 1.00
